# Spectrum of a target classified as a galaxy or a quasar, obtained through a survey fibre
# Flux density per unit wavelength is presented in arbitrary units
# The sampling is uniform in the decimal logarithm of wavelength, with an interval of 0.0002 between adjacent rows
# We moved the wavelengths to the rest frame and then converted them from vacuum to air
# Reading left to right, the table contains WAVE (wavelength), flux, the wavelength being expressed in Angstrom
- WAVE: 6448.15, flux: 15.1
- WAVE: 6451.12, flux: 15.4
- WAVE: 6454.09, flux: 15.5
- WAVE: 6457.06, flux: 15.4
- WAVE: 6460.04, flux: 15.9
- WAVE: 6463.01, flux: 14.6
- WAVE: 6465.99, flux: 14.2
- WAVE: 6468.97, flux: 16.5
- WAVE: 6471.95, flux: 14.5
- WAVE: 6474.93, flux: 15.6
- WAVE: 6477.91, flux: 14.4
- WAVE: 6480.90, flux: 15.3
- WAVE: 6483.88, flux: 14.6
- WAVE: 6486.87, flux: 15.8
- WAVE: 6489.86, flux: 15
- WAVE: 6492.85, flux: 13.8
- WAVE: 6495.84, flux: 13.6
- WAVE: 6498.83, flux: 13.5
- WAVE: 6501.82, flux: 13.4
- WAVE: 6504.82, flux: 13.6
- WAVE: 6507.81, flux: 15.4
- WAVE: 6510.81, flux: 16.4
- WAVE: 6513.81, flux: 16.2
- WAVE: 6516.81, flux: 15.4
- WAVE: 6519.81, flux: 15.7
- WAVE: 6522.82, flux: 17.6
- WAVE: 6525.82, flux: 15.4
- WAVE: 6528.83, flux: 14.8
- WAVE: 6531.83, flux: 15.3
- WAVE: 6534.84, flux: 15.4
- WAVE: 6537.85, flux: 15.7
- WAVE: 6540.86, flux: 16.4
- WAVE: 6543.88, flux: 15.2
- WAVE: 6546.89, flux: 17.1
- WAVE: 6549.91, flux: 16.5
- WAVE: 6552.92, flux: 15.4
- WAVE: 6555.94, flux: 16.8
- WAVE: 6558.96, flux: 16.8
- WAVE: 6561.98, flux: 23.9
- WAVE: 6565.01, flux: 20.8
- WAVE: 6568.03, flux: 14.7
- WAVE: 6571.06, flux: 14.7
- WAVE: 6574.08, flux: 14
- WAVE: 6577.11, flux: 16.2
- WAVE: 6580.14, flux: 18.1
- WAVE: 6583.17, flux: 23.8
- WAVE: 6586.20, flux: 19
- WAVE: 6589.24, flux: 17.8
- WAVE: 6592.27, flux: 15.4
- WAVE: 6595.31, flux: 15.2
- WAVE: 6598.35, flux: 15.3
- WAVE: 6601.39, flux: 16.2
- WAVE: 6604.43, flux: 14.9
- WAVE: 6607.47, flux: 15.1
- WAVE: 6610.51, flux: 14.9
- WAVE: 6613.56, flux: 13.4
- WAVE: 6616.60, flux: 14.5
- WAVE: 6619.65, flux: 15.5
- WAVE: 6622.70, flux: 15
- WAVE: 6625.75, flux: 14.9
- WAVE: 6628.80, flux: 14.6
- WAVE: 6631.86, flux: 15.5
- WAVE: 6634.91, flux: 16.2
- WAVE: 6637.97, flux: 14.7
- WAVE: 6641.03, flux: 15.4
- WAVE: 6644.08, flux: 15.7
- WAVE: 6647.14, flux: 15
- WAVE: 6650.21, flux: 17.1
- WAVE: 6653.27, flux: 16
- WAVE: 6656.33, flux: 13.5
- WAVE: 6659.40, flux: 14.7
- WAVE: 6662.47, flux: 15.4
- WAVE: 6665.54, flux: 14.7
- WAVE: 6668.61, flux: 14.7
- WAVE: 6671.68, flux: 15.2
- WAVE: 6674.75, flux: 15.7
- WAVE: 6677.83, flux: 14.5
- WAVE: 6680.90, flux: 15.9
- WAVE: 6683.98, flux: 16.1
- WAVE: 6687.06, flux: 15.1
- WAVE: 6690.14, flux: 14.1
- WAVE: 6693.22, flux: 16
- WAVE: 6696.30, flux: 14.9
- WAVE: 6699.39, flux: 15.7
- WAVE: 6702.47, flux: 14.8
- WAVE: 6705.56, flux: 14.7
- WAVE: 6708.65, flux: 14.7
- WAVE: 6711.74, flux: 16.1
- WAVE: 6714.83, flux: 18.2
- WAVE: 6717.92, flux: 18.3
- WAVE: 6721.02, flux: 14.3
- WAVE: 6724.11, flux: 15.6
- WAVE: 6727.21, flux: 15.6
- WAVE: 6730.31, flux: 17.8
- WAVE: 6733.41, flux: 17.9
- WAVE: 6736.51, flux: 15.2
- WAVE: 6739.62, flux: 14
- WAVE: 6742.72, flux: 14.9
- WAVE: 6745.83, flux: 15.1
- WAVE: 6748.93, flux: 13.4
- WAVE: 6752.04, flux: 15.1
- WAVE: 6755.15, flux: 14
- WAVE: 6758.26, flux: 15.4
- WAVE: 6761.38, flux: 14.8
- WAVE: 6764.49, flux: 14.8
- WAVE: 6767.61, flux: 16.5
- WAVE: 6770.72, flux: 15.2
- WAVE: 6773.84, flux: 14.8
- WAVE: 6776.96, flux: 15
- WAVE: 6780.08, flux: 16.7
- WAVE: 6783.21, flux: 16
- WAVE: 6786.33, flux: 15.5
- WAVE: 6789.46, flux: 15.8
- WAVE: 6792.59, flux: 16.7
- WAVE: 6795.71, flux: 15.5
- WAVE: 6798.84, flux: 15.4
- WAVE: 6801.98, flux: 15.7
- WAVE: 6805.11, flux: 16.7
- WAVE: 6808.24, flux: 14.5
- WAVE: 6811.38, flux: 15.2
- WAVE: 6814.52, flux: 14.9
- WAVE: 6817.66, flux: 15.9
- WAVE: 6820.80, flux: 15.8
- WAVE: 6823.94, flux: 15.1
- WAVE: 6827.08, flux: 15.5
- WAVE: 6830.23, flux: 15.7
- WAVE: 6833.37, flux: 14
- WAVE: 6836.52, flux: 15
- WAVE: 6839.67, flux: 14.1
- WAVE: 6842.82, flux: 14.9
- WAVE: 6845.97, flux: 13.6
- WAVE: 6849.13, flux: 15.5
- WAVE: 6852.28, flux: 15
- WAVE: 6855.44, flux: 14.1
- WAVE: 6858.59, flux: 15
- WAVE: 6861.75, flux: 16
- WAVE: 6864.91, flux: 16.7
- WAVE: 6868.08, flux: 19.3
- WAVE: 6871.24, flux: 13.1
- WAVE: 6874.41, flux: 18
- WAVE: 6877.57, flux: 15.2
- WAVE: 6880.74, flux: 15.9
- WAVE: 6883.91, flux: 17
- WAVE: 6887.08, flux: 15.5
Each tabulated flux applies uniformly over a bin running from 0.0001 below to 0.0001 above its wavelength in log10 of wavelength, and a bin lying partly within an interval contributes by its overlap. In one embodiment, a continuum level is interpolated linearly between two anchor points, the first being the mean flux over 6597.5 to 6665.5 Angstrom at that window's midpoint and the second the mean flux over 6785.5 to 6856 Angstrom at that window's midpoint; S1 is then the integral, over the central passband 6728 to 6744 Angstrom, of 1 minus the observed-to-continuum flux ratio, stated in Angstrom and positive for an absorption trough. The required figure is -0.8 Angstrom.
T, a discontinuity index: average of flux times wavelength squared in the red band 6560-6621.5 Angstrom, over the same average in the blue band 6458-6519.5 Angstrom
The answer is 1.15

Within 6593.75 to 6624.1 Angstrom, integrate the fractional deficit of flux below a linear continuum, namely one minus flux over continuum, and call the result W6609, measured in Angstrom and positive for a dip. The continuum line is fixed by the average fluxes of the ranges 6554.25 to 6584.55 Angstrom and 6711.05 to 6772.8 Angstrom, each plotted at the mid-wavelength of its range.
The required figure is 4.2 Angstrom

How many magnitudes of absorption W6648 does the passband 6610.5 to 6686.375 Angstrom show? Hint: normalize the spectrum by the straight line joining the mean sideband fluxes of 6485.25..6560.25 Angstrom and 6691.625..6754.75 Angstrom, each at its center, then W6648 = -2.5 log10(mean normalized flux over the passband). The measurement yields 0.03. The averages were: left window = 15.4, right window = 15.6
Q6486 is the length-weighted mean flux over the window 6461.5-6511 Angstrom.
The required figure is 14.7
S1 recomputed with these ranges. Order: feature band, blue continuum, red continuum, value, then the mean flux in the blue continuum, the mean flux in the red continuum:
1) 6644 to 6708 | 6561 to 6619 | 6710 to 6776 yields 3.35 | 16.6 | 15.6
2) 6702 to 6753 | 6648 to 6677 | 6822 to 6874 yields -1.49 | 15.2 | 15.2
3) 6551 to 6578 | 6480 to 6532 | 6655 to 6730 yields -3.37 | 15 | 15.4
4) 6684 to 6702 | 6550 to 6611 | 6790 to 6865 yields 1.08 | 17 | 15.3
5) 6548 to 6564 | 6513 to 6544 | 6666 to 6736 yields -2.25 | 15.7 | 15.7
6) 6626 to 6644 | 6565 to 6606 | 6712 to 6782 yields 1.19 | 16.7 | 15.6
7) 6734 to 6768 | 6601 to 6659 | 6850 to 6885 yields 1.46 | 15.1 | 15.9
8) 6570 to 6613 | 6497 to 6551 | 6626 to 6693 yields -2.97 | 15.5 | 15.2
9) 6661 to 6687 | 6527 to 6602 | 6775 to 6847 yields 1.46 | 16.8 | 15.4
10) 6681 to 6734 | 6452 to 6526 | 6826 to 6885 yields -1.88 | 15.1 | 15.4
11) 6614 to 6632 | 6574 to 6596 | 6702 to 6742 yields 2.48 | 17.7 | 15.9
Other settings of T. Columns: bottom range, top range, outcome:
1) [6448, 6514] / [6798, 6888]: 1.16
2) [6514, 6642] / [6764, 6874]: 1.03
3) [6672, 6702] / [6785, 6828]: 1.05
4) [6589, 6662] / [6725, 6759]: 1.04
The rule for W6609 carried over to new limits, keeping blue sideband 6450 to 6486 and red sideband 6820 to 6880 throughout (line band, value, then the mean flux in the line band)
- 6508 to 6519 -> -0.5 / 15.9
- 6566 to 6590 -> -3.4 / 17.4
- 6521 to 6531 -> -0.5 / 15.9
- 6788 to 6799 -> -0.4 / 15.9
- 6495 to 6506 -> 1.2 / 13.5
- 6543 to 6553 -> -0.7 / 16.2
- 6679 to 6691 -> -0.1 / 15.3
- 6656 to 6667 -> 0.4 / 14.7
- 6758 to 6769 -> 0.0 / 15.3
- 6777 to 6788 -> -0.4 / 15.9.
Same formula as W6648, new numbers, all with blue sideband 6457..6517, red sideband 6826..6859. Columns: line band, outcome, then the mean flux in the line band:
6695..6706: -0.02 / 15.1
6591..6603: -0.05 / 15.5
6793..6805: -0.07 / 15.8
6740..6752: 0.02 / 14.5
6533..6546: -0.06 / 15.7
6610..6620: 0.03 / 14.4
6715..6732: -0.12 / 16.5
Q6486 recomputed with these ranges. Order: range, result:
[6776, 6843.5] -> 15.4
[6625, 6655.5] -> 15.5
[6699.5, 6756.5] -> 15.5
